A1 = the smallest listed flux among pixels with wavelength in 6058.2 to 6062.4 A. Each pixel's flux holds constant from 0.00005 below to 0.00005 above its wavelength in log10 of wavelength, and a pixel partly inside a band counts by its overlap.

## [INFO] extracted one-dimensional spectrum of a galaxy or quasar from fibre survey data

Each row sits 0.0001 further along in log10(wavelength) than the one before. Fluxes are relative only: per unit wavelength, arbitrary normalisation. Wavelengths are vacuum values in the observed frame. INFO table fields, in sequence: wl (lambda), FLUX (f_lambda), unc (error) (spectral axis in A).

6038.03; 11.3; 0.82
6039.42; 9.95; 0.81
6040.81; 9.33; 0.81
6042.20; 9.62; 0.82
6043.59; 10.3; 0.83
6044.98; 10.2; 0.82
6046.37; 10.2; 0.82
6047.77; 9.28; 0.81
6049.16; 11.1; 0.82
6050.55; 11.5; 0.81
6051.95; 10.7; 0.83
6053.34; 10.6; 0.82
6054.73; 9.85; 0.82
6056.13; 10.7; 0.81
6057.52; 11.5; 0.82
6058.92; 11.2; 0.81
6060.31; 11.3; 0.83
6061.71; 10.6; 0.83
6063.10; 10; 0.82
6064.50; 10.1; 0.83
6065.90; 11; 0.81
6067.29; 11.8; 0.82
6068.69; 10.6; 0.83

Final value 10.6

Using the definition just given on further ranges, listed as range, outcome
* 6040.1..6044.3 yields 9.33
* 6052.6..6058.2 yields 9.85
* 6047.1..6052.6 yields 9.28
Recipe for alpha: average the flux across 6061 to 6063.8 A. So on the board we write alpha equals 10.3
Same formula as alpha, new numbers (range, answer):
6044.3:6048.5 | 9.9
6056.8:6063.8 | 10.9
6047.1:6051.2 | 10.6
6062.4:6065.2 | 10.1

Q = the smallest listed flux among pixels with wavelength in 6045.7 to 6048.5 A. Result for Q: 9.28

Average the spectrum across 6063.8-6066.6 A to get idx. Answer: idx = 10.6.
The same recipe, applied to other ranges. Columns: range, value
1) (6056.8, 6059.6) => 11.3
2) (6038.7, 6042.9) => 9.65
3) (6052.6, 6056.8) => 10.4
